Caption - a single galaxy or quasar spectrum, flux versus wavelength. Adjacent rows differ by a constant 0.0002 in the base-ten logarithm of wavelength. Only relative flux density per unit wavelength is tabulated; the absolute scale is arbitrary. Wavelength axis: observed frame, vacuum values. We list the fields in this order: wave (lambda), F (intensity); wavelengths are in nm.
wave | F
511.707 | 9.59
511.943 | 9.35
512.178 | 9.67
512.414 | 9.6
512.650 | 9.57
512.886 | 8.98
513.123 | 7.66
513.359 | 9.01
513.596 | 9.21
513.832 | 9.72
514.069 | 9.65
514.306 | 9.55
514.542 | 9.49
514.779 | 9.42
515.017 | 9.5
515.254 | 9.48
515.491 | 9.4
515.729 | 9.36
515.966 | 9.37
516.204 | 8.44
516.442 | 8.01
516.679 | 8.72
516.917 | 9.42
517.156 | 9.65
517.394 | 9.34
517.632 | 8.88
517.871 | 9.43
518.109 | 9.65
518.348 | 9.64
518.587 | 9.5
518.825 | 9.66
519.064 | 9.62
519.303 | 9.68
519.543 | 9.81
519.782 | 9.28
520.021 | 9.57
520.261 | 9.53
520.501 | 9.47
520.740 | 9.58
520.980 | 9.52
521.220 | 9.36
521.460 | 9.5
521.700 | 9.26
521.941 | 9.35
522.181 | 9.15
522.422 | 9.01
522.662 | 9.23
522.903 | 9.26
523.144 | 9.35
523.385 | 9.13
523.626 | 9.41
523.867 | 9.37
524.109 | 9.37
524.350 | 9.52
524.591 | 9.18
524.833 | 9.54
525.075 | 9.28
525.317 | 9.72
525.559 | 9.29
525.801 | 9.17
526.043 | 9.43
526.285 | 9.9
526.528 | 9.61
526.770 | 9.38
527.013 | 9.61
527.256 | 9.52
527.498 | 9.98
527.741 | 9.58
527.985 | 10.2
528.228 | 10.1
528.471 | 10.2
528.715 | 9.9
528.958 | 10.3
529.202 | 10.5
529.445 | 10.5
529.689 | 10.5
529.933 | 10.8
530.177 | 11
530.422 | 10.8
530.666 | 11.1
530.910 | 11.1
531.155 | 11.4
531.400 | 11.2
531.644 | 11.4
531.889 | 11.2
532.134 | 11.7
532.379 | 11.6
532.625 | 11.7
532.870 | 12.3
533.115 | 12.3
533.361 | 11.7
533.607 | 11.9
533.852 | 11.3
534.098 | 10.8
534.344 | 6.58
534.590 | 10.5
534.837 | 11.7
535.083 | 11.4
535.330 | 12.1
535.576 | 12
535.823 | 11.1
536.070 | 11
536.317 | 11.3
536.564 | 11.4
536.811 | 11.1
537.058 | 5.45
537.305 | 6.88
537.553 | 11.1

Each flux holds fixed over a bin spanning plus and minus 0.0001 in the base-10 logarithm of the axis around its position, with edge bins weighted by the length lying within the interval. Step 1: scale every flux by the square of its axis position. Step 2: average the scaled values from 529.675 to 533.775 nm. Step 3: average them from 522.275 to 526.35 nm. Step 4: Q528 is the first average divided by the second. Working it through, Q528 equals 1.26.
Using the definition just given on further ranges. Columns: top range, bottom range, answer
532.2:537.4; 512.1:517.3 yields 1.26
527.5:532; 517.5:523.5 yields 1.17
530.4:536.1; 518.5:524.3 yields 1.25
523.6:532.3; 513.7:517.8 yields 1.15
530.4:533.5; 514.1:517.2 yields 1.33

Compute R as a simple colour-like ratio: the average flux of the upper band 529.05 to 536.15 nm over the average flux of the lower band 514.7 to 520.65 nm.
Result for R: 1.19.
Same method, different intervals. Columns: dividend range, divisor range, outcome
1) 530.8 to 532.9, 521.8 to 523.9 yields 1.24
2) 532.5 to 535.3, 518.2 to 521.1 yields 1.16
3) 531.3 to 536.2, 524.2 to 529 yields 1.17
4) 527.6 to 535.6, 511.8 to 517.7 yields 1.19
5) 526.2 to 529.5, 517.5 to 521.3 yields 1.04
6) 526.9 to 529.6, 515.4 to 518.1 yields 1.10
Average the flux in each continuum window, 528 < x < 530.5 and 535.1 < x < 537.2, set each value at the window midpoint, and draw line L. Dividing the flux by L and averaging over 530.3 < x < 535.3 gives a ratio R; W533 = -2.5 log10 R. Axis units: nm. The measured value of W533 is -0.063 mag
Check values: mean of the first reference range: 10.4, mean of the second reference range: 10.7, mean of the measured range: 11.2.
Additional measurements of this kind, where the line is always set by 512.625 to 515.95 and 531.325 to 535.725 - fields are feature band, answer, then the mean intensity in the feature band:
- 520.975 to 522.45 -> 0.08 mag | 9.31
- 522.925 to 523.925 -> 0.10 mag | 9.31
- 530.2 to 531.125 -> 0.00 mag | 11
